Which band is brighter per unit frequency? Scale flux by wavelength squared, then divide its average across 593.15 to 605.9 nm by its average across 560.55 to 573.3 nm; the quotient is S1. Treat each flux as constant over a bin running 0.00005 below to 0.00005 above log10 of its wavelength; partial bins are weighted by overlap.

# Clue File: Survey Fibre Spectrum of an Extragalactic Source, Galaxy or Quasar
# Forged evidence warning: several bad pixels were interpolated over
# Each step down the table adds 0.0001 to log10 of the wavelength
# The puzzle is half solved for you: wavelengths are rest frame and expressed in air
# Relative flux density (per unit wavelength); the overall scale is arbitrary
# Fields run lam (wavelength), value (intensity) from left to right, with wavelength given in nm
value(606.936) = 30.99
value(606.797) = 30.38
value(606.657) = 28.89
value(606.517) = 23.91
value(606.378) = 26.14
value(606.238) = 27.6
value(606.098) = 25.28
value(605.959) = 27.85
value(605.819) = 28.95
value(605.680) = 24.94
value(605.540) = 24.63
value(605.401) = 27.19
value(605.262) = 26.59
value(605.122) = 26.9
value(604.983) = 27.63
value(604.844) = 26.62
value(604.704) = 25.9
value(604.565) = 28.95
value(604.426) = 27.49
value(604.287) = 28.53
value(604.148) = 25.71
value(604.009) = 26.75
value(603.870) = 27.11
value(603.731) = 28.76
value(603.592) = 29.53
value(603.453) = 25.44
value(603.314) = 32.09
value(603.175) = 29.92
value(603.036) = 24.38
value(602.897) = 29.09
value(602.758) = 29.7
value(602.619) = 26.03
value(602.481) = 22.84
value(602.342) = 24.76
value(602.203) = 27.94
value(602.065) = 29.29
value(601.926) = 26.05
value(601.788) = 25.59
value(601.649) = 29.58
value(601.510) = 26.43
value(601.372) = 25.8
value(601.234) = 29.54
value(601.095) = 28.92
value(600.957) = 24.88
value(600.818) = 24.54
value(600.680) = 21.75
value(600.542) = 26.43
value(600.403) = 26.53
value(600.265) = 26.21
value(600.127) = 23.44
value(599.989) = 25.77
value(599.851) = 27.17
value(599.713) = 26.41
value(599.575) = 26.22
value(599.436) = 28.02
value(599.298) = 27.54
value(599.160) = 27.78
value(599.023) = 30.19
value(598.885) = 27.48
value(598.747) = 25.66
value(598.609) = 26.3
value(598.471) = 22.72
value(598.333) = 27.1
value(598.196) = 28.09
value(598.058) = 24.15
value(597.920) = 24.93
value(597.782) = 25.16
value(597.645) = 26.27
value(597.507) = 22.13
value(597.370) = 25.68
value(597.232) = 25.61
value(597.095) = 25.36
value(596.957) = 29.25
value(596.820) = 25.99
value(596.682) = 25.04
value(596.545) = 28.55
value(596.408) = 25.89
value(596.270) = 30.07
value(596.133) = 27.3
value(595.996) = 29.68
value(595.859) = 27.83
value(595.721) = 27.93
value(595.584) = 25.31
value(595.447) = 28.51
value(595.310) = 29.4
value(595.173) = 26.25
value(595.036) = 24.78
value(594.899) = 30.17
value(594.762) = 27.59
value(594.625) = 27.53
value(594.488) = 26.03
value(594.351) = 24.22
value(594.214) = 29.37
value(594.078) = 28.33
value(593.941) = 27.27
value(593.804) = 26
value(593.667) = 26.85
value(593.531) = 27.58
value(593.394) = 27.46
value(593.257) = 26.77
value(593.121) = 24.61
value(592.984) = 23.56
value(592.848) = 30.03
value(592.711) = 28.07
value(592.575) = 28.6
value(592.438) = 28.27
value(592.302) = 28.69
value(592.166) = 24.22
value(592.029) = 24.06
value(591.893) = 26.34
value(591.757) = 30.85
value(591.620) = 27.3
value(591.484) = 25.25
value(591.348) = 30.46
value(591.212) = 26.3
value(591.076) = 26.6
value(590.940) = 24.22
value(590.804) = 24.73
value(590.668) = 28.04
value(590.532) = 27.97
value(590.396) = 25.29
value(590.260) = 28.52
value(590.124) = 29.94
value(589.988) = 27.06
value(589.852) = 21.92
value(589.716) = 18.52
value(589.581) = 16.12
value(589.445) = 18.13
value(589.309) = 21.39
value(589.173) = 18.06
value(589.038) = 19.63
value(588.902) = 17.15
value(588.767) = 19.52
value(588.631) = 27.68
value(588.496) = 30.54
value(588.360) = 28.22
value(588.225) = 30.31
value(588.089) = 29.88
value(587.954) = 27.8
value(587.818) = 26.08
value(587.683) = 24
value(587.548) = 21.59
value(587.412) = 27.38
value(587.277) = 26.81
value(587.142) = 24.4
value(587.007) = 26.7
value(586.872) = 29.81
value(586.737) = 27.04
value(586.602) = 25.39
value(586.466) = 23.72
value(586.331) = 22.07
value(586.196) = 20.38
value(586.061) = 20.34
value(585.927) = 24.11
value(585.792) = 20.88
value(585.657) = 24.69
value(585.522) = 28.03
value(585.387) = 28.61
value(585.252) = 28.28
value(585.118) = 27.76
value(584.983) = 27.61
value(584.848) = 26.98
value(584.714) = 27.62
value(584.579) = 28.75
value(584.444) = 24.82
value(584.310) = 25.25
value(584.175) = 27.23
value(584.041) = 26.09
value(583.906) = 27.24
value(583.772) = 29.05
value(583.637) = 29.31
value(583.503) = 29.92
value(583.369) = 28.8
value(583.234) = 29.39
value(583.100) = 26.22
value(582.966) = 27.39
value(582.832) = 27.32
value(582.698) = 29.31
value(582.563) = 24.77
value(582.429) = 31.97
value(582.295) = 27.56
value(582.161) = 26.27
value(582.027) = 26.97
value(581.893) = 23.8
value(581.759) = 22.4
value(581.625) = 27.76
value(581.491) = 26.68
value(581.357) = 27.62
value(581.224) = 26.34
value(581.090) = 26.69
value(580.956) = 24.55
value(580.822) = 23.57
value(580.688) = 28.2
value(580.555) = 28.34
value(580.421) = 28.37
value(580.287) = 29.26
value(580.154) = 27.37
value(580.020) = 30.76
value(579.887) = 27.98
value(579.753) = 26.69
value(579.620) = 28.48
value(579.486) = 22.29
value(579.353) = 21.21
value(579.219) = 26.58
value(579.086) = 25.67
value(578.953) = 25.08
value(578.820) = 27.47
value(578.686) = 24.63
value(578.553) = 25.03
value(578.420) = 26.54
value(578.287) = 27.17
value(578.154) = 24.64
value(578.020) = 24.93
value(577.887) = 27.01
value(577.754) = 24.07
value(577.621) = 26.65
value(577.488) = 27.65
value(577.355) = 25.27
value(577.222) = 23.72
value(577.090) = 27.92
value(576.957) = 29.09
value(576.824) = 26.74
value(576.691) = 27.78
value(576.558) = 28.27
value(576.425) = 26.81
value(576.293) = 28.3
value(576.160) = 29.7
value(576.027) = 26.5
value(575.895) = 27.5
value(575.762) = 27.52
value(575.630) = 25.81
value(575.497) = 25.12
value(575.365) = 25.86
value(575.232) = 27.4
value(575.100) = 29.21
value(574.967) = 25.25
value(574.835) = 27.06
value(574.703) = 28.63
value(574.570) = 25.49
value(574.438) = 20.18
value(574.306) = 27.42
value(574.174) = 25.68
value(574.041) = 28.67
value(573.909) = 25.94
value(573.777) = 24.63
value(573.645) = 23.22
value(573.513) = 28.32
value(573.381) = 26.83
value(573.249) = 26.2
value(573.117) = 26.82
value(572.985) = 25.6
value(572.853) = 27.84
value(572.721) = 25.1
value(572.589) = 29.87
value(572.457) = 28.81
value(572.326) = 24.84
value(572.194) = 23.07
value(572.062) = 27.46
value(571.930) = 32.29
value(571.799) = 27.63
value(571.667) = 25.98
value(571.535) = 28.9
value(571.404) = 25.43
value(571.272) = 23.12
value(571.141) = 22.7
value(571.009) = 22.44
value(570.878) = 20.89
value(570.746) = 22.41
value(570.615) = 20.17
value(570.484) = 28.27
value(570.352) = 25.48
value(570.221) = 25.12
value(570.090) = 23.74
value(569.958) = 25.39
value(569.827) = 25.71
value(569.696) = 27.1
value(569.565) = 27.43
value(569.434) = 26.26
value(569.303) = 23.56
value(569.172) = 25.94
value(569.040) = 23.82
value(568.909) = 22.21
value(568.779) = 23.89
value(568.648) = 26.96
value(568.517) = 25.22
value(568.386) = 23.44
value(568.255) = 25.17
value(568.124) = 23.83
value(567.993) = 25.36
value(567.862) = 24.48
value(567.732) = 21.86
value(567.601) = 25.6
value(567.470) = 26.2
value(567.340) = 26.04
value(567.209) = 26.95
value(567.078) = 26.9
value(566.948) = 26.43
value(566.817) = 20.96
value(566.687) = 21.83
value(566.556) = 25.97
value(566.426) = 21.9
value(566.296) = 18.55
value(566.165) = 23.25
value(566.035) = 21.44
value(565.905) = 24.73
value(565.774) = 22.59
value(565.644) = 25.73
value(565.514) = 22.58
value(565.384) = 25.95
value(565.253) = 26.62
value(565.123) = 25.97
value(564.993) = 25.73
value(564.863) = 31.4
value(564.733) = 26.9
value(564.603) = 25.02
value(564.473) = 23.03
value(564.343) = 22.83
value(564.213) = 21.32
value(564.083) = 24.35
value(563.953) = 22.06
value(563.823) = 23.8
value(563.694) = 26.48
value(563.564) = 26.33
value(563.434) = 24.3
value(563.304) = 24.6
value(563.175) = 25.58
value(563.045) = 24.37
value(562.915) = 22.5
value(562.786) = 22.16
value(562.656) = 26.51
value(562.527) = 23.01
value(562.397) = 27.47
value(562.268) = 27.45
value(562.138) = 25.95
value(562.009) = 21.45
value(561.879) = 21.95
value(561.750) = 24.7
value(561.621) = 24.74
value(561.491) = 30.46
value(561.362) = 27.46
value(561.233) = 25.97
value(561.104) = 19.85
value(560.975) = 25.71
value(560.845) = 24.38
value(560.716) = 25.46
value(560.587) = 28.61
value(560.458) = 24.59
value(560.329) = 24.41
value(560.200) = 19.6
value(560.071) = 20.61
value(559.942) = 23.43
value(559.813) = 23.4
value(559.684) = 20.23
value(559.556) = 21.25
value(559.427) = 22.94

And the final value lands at 1.20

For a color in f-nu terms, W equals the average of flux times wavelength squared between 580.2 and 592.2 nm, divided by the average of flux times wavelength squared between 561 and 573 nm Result 1.11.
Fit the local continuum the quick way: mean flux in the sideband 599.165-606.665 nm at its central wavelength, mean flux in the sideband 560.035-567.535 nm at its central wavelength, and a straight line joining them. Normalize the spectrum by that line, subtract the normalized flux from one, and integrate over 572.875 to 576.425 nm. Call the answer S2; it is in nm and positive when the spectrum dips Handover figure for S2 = -0.19 nm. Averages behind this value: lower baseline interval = 24.6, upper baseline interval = 26.8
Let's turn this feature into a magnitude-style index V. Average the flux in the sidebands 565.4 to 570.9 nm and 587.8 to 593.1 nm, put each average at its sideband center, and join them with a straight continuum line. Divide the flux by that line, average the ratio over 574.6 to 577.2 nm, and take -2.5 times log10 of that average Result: -0.106 mag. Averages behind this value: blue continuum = 24.4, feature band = 27.3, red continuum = 25.5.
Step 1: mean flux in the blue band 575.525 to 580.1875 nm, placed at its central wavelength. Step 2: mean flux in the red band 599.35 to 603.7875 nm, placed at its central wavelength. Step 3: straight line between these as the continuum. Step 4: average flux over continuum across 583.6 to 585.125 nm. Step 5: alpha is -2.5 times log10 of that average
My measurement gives -0.025 mag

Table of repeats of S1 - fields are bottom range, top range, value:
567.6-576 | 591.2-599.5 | 1.14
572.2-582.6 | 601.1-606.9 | 1.13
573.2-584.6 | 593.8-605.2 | 1.08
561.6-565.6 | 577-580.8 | 1.12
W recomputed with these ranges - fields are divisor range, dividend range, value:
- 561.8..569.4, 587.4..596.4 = 1.17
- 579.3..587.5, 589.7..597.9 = 1.05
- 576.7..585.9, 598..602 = 1.05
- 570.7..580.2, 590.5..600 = 1.09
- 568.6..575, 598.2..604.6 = 1.16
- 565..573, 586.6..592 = 1.09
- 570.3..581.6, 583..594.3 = 1.03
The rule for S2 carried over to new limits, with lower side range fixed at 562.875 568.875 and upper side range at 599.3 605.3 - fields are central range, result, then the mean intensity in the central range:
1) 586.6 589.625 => 0.17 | 24.5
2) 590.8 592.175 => -0.02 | 26.6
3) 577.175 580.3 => -0.09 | 26.1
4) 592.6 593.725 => -0.03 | 26.9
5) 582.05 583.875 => -0.18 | 28.2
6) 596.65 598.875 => 0.08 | 25.6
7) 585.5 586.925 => 0.10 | 24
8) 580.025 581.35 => -0.09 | 27.2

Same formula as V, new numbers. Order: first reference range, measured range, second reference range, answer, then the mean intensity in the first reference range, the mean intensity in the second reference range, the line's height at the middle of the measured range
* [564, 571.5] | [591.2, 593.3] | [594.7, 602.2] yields -0.04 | 24.5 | 26.7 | 26.2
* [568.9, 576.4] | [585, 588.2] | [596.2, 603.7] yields 0.03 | 26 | 26.6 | 26.3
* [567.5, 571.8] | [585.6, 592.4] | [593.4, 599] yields 0.05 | 24.7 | 26.8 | 26.2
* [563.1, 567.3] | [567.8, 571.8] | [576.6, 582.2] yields 0.01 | 24.4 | 26.3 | 25.1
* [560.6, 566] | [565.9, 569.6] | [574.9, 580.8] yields 0.05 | 24.9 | 26.7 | 25.4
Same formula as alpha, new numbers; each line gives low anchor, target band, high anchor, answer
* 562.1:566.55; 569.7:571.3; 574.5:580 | 0.07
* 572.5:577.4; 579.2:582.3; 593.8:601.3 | 0.01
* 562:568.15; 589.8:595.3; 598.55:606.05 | -0.03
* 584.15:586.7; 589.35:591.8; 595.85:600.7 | 0.02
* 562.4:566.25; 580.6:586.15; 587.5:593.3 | -0.06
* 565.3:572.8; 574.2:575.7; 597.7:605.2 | -0.04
